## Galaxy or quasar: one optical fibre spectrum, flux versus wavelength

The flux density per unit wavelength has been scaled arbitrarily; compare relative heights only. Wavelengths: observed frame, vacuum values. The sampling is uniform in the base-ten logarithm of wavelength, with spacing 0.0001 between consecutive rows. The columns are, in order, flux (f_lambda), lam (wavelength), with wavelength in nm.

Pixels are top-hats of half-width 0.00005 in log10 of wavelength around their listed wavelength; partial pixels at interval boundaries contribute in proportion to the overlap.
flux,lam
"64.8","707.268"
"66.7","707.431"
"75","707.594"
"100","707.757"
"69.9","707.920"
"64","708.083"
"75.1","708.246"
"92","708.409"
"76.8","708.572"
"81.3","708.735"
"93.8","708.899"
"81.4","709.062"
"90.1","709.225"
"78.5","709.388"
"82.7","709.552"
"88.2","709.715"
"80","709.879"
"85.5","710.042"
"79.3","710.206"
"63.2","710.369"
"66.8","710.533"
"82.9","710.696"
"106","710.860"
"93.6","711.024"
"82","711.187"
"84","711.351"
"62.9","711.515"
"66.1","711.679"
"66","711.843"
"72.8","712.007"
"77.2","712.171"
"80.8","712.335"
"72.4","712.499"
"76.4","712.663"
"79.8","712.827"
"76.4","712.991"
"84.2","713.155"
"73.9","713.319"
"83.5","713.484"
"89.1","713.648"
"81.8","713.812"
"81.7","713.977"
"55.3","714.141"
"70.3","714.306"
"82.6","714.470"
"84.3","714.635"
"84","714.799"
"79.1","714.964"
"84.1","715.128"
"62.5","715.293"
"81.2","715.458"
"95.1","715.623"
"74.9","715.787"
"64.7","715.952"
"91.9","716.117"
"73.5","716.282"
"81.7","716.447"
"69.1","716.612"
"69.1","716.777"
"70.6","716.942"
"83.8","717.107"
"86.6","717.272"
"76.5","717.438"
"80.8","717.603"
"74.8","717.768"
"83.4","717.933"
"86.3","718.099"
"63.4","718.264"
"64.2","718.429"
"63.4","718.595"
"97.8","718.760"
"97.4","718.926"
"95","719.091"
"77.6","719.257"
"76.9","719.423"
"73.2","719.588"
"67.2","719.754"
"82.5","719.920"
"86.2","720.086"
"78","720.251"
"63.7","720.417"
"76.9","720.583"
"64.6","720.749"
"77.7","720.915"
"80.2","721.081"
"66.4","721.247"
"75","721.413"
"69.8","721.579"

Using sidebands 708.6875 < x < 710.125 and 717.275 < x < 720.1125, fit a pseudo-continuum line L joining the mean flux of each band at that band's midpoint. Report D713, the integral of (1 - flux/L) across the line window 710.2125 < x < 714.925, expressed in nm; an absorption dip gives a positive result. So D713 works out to 0.279 nm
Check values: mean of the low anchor 84.6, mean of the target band 77.9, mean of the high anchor 79.3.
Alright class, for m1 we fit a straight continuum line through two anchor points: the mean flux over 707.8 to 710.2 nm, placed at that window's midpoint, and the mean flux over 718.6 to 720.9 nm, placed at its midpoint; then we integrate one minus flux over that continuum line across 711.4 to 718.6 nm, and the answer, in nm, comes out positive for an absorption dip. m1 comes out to 0.33 nm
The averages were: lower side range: 81.6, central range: 76.6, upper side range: 79.2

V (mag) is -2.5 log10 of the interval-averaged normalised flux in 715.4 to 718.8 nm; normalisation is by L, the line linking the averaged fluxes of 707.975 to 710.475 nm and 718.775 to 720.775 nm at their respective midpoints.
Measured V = 0.03 mag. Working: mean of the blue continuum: 80.5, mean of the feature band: 77.5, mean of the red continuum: 79.3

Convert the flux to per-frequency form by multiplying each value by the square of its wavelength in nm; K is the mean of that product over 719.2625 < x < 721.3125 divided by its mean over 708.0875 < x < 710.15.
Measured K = 0.9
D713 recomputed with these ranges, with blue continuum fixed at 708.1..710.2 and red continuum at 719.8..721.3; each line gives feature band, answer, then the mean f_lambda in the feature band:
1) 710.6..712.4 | 0.045 nm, 79.4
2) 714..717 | 0.081 nm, 76.5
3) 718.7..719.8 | -0.113 nm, 83.8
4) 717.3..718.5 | 0.011 nm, 76.2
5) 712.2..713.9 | 0.011 nm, 79.8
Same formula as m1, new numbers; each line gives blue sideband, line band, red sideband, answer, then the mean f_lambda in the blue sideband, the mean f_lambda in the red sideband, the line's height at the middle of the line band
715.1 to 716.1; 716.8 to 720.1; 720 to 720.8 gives -0.148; 77.6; 74.3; 75.7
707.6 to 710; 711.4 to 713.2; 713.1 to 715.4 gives 0.126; 82.2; 78.3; 79.7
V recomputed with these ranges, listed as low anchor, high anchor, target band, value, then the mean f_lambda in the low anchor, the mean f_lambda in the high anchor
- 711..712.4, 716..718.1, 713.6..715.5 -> -0.01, 75.4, 78.5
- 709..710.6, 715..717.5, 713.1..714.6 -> 0.00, 79.7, 77.7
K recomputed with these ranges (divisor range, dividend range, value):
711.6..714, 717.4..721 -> 1.02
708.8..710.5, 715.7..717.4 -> 0.96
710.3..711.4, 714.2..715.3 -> 0.96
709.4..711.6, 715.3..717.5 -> 0.97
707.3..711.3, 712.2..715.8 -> 0.98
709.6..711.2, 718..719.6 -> 0.99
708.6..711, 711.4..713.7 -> 0.92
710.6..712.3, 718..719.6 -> 1.03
